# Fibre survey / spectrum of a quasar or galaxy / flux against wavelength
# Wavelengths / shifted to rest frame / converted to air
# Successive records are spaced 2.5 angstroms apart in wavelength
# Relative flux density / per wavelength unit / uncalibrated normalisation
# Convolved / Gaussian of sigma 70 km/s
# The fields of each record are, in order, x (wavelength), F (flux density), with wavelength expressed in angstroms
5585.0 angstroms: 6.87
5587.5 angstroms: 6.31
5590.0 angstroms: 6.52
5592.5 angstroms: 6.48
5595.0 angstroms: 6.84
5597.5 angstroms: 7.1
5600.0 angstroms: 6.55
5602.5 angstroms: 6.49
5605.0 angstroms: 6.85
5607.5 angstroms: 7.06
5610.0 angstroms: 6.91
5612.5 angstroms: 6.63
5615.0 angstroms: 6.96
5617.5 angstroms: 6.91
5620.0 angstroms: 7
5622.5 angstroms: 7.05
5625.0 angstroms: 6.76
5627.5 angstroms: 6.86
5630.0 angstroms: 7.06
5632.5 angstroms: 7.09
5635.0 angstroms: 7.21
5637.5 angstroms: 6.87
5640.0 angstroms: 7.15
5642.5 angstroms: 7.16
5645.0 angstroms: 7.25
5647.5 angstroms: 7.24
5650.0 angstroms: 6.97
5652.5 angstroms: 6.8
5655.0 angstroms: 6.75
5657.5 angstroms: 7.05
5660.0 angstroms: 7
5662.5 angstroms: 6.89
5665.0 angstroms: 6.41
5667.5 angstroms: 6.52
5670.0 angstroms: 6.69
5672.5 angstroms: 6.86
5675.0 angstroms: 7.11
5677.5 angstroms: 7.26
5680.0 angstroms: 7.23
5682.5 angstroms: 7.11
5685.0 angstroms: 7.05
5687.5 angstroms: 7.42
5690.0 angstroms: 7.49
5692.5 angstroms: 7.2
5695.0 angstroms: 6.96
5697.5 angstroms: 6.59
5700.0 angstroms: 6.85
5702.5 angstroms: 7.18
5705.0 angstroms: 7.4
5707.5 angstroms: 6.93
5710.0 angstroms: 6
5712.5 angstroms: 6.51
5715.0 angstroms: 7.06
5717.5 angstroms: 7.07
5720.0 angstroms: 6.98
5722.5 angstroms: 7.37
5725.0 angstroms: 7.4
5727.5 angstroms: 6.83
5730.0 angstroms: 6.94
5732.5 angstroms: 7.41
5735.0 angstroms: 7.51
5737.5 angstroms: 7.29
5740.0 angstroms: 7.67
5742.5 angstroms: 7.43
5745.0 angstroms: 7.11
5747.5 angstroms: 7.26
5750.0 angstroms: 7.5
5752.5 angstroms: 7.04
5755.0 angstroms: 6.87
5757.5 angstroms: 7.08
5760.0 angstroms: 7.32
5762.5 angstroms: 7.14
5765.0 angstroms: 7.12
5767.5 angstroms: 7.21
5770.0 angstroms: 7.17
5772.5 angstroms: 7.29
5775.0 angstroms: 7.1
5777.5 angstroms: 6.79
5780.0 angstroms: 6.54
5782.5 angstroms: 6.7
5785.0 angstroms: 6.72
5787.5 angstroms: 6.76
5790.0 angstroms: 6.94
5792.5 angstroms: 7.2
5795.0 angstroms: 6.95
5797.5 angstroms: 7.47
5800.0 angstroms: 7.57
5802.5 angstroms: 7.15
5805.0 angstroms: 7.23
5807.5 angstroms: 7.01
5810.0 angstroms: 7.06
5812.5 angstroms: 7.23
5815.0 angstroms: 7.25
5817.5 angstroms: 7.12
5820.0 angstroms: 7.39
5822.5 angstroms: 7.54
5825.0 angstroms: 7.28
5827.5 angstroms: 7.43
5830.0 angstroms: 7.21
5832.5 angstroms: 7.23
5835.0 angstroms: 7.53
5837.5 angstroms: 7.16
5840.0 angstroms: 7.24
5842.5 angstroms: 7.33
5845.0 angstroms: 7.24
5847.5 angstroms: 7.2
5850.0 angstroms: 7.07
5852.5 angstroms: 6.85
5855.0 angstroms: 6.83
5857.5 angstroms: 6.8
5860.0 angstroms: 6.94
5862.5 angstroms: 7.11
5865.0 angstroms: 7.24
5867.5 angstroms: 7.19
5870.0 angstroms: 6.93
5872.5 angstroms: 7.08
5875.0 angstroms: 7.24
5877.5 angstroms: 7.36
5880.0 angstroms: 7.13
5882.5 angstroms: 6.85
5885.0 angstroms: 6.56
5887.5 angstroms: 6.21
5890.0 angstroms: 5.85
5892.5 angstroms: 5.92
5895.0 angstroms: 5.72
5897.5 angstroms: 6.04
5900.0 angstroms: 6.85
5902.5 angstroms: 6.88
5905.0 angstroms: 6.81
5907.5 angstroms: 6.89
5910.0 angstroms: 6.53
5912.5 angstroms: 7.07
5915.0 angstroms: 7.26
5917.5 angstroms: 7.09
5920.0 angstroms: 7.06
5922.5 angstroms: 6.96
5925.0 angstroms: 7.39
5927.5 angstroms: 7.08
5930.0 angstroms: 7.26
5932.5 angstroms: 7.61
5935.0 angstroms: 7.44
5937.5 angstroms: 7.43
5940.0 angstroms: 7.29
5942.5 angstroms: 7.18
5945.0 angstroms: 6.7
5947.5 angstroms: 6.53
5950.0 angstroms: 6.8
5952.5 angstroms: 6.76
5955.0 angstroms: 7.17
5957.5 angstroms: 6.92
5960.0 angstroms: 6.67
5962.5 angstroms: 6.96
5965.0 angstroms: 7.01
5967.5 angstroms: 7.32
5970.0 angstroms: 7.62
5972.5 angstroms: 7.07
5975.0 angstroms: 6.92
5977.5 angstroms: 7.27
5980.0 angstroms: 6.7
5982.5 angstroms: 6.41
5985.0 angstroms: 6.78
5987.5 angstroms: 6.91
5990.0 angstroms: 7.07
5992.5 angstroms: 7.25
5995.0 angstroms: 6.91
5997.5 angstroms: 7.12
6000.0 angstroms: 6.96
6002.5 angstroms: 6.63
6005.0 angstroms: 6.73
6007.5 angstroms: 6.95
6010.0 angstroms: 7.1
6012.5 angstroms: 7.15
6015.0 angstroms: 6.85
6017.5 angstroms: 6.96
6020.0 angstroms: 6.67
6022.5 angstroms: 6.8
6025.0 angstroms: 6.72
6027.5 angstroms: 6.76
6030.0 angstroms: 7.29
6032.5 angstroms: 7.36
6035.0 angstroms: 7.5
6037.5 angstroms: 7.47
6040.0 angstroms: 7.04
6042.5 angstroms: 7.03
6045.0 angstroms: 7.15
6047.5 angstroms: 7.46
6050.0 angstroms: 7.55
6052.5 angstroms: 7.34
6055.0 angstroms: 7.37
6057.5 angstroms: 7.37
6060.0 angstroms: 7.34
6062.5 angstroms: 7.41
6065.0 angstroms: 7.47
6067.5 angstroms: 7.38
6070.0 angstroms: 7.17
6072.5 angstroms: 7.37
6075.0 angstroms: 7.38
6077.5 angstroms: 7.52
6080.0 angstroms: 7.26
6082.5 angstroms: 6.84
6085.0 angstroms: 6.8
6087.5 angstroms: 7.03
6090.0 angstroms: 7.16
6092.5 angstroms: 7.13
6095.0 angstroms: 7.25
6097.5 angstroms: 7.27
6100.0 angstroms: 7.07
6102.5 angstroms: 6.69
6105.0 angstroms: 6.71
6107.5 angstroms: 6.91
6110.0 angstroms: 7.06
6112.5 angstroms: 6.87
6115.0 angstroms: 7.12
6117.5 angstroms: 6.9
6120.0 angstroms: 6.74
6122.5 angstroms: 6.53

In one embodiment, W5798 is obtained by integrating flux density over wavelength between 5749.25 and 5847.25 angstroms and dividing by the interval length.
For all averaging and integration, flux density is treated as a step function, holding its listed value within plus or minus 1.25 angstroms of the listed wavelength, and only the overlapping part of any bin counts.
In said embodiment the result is 7.16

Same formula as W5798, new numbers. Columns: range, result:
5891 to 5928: 6.76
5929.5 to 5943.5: 7.38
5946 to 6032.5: 6.94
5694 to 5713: 6.81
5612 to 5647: 7.01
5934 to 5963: 6.98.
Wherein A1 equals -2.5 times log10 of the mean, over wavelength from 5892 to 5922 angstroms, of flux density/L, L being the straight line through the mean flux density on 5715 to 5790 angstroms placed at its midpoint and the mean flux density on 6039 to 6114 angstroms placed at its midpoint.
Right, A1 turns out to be 0.07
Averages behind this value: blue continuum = 7.12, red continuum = 7.18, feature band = 6.7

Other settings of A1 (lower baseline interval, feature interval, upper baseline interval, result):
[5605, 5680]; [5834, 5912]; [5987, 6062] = 0.028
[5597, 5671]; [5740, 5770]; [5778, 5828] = -0.023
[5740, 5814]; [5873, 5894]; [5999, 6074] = 0.076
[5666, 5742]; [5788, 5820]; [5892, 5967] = -0.027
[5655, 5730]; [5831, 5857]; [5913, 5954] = -0.015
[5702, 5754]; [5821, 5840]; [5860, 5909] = -0.071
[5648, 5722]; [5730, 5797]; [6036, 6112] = -0.019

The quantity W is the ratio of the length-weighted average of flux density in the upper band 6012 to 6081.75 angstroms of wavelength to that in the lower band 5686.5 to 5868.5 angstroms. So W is 1.0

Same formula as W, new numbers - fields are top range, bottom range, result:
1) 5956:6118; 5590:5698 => 1.02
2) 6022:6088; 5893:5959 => 1.04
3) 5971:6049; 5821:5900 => 1.01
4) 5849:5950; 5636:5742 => 0.98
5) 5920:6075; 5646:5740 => 1.01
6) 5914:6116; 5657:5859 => 1.00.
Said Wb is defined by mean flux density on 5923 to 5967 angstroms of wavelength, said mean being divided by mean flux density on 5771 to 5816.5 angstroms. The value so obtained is 1.00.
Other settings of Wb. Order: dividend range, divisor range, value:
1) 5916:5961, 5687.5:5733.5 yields 1.01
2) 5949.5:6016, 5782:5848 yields 0.97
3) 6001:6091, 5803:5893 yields 1.01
